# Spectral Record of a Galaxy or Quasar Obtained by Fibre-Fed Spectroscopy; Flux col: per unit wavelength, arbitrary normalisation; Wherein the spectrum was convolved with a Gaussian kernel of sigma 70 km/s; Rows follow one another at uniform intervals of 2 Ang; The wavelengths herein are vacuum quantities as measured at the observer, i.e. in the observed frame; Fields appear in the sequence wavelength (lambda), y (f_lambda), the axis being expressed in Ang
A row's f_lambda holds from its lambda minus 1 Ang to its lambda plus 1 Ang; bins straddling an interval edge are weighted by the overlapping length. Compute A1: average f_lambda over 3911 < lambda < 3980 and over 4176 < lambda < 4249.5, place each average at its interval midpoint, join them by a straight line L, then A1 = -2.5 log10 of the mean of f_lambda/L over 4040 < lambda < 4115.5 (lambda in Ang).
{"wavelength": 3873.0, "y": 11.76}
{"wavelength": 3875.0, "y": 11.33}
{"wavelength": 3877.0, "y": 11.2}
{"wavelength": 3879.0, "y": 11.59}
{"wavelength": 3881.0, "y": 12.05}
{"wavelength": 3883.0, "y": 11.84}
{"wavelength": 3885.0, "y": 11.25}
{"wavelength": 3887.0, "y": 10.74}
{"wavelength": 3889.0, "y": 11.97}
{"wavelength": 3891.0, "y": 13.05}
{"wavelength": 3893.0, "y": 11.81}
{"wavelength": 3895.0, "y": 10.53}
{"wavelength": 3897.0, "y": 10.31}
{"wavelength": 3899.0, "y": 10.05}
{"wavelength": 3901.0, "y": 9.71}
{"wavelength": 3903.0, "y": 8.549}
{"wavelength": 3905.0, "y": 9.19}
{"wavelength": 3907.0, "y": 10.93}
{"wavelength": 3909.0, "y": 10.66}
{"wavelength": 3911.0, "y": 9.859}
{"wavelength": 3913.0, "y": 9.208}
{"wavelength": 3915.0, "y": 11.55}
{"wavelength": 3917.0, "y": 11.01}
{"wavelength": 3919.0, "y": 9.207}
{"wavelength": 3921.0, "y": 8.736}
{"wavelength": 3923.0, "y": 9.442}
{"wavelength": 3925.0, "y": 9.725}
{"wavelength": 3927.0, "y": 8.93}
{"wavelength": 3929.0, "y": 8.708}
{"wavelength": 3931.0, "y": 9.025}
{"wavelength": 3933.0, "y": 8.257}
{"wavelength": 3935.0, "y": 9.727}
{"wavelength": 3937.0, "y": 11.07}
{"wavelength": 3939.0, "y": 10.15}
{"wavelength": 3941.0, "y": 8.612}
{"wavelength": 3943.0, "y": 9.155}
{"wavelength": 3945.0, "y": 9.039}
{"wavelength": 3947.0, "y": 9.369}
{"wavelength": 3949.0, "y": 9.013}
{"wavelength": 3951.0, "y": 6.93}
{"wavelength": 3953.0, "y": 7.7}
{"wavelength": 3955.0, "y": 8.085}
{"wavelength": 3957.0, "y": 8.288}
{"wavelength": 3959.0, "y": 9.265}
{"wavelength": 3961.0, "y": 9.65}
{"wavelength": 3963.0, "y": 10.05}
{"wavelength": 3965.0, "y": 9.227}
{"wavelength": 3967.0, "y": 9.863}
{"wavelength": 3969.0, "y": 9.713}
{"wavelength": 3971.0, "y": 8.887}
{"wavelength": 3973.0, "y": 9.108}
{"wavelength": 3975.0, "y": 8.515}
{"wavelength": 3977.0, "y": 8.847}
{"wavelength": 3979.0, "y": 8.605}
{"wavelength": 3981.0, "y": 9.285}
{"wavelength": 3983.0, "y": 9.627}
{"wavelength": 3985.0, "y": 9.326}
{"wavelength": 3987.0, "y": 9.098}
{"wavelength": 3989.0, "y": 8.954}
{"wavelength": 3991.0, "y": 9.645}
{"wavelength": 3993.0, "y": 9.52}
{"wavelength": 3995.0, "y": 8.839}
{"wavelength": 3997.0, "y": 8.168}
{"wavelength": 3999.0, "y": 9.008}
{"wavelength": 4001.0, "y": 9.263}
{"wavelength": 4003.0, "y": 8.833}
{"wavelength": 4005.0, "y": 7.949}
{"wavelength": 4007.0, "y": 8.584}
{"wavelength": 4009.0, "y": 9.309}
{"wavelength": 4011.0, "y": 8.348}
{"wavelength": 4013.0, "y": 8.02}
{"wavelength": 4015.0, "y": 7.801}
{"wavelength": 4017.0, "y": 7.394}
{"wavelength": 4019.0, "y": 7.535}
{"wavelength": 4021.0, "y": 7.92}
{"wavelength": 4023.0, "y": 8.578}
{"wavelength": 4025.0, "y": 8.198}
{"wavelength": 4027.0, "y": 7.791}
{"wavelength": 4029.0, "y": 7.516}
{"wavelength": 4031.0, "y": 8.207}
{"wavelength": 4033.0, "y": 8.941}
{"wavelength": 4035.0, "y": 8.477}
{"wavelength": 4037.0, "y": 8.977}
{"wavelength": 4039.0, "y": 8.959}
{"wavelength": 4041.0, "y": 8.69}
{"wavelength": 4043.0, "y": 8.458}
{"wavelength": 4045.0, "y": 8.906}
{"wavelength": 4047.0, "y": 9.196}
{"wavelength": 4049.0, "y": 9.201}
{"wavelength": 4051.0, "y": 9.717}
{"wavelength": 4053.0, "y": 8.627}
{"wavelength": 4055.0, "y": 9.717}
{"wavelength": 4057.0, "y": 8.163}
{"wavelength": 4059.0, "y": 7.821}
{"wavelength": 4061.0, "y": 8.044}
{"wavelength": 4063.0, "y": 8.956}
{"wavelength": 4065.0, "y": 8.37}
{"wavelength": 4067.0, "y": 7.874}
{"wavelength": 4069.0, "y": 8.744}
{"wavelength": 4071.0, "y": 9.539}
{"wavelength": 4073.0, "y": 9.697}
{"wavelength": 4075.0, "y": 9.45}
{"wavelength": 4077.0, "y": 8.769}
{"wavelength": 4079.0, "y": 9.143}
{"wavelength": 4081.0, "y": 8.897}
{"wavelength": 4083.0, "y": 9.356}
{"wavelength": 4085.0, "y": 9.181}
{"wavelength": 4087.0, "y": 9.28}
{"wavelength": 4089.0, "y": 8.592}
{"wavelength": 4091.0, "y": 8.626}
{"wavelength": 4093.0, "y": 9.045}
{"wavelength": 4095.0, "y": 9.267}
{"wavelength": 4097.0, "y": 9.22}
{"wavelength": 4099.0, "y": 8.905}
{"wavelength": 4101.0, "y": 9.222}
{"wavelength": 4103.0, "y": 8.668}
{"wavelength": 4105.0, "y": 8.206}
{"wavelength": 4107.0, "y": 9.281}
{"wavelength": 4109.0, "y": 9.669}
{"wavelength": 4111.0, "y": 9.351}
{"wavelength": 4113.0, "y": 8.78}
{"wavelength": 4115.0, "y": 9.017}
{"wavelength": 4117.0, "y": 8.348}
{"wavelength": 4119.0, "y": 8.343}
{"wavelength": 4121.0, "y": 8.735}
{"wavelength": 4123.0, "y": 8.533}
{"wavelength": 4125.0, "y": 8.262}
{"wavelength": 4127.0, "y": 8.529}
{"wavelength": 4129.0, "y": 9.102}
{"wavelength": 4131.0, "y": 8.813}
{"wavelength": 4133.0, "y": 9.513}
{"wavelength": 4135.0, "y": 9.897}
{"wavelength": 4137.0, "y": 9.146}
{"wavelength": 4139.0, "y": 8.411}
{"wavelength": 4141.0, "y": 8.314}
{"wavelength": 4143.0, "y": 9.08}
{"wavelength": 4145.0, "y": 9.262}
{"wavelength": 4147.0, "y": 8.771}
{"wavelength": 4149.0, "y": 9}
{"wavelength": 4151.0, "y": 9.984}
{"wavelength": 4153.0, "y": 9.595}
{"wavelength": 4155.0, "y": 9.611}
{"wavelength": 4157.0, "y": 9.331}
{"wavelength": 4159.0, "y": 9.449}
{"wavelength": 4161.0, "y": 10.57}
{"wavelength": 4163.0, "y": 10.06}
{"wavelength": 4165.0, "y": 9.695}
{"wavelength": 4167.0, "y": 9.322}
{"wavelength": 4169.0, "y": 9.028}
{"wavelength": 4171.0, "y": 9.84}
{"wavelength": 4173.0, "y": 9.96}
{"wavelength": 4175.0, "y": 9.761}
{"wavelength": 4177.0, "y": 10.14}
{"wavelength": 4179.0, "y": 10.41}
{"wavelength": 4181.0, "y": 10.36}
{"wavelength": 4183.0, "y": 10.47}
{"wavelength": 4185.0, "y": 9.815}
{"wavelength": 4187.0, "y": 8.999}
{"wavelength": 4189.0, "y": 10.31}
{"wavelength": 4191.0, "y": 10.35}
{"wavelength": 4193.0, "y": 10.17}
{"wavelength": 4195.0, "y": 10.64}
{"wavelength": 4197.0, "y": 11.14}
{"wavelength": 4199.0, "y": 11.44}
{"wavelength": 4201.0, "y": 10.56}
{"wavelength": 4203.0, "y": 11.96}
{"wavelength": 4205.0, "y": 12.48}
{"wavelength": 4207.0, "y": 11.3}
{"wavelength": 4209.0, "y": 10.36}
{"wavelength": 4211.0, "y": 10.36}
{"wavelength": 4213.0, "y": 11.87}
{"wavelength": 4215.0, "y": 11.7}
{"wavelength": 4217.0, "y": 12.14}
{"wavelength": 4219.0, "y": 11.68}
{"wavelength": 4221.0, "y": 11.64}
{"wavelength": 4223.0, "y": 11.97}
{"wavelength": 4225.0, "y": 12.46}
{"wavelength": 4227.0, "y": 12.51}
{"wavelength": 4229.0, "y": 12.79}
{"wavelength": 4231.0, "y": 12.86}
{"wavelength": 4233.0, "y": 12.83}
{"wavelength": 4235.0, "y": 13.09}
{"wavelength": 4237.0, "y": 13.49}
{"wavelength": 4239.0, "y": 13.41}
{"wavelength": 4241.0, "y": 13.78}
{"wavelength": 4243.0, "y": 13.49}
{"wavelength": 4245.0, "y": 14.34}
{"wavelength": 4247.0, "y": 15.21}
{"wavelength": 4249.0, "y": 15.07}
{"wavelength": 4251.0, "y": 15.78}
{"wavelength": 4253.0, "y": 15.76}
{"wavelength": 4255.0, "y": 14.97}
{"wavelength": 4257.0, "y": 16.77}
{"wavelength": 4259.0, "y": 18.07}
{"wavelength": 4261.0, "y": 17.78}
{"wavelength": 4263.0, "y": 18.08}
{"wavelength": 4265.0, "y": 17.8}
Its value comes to 0.17 mag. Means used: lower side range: 9.21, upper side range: 11.8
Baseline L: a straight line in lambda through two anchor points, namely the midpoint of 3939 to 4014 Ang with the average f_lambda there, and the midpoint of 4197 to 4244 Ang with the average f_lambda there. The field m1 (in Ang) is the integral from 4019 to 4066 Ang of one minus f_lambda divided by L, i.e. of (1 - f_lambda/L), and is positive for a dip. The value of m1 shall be 5.95 Ang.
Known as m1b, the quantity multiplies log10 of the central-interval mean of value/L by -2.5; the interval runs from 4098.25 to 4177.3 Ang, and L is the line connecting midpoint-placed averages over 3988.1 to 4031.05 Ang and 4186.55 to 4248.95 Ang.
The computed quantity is 0.16 mag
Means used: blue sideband 8.43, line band 9.18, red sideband 12.1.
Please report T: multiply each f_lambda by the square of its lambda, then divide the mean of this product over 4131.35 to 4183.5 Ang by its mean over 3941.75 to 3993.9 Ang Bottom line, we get 1.2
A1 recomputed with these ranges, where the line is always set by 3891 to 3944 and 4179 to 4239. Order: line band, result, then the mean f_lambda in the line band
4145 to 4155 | 0.188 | 9.36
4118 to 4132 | 0.264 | 8.62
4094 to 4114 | 0.198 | 9.06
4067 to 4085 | 0.175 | 9.12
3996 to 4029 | 0.245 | 8.27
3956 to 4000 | 0.114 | 9.16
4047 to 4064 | 0.201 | 8.81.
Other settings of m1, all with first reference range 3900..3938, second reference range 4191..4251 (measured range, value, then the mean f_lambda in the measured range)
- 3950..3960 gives 1.93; 8.05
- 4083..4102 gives 3.63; 9.05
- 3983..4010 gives 3.54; 8.99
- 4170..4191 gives 3.41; 10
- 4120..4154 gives 7.60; 9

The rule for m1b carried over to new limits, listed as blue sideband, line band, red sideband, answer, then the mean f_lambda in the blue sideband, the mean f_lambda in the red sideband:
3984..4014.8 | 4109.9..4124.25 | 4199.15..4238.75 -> 0.204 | 8.83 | 12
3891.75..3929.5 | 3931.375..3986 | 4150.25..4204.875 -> 0.101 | 9.94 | 10.1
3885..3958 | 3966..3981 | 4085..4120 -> 0.045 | 9.7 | 8.94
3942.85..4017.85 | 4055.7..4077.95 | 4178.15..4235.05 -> 0.130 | 8.85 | 11.3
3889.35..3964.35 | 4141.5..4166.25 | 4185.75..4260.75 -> 0.250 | 9.6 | 12.7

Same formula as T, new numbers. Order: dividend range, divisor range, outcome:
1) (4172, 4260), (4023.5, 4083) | 1.52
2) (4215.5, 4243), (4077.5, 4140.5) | 1.50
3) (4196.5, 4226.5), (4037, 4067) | 1.43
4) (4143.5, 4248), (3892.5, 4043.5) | 1.37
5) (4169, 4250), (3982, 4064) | 1.48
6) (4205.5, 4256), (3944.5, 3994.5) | 1.64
